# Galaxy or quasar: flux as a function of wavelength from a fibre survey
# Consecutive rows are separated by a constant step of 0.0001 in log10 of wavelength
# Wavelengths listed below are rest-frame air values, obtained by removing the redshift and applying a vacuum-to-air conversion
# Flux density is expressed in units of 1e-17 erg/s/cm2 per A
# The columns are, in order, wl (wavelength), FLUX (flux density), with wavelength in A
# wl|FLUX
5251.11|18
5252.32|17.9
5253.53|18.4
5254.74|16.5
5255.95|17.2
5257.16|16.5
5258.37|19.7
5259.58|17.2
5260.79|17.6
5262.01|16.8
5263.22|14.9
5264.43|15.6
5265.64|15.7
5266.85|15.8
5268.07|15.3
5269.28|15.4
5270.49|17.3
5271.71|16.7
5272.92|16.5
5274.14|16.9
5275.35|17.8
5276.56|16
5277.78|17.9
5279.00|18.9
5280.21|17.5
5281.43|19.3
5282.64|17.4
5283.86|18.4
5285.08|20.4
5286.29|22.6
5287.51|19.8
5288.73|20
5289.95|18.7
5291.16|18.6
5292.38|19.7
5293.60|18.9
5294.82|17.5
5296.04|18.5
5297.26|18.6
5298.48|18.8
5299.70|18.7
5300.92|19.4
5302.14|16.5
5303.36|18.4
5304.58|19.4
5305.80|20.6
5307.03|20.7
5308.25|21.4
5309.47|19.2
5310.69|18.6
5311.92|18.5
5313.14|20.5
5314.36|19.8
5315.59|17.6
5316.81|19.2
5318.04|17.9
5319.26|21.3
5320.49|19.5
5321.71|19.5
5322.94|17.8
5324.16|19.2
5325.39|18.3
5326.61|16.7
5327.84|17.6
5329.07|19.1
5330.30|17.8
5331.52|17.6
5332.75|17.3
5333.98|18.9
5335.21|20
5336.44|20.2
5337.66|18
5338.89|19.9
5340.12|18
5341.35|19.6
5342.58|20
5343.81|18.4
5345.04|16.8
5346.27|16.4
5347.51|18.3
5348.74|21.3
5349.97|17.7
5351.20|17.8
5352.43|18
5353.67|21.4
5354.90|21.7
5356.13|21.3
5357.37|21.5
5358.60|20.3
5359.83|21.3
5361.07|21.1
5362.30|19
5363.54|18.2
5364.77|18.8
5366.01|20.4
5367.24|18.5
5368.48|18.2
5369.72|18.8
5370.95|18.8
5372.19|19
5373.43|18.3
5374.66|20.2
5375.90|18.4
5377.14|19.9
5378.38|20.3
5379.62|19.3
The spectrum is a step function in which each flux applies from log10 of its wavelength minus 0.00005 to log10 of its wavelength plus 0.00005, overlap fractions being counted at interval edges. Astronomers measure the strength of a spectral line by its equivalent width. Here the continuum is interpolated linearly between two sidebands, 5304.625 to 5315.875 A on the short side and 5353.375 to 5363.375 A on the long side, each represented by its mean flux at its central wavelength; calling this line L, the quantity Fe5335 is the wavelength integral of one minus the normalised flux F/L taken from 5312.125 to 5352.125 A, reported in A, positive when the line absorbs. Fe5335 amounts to 3.0 A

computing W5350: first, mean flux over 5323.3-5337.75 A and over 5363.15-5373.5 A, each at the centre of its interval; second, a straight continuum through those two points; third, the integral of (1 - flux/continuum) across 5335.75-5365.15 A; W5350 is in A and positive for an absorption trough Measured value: -1.20 A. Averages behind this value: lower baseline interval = 18.4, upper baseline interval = 18.8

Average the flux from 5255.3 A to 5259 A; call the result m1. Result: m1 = 17.8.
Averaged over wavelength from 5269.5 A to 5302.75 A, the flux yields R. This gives 18.4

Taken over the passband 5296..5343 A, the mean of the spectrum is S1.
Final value 18.9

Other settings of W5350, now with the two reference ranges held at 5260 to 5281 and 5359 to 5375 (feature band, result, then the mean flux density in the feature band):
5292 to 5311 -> -1.69 A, 19.1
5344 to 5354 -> 0.22 A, 18.4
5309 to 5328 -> -0.95 A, 18.9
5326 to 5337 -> -0.02 A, 18.3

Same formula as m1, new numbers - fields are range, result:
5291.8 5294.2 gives 19.3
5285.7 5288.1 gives 21.2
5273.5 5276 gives 17.3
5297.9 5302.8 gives 18.4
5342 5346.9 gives 17.9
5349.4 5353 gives 17.9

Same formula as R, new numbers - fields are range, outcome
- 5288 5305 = 18.7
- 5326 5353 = 18.4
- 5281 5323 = 19.2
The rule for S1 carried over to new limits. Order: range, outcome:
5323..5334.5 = 18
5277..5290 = 19.1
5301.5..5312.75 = 19.3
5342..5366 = 19.5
